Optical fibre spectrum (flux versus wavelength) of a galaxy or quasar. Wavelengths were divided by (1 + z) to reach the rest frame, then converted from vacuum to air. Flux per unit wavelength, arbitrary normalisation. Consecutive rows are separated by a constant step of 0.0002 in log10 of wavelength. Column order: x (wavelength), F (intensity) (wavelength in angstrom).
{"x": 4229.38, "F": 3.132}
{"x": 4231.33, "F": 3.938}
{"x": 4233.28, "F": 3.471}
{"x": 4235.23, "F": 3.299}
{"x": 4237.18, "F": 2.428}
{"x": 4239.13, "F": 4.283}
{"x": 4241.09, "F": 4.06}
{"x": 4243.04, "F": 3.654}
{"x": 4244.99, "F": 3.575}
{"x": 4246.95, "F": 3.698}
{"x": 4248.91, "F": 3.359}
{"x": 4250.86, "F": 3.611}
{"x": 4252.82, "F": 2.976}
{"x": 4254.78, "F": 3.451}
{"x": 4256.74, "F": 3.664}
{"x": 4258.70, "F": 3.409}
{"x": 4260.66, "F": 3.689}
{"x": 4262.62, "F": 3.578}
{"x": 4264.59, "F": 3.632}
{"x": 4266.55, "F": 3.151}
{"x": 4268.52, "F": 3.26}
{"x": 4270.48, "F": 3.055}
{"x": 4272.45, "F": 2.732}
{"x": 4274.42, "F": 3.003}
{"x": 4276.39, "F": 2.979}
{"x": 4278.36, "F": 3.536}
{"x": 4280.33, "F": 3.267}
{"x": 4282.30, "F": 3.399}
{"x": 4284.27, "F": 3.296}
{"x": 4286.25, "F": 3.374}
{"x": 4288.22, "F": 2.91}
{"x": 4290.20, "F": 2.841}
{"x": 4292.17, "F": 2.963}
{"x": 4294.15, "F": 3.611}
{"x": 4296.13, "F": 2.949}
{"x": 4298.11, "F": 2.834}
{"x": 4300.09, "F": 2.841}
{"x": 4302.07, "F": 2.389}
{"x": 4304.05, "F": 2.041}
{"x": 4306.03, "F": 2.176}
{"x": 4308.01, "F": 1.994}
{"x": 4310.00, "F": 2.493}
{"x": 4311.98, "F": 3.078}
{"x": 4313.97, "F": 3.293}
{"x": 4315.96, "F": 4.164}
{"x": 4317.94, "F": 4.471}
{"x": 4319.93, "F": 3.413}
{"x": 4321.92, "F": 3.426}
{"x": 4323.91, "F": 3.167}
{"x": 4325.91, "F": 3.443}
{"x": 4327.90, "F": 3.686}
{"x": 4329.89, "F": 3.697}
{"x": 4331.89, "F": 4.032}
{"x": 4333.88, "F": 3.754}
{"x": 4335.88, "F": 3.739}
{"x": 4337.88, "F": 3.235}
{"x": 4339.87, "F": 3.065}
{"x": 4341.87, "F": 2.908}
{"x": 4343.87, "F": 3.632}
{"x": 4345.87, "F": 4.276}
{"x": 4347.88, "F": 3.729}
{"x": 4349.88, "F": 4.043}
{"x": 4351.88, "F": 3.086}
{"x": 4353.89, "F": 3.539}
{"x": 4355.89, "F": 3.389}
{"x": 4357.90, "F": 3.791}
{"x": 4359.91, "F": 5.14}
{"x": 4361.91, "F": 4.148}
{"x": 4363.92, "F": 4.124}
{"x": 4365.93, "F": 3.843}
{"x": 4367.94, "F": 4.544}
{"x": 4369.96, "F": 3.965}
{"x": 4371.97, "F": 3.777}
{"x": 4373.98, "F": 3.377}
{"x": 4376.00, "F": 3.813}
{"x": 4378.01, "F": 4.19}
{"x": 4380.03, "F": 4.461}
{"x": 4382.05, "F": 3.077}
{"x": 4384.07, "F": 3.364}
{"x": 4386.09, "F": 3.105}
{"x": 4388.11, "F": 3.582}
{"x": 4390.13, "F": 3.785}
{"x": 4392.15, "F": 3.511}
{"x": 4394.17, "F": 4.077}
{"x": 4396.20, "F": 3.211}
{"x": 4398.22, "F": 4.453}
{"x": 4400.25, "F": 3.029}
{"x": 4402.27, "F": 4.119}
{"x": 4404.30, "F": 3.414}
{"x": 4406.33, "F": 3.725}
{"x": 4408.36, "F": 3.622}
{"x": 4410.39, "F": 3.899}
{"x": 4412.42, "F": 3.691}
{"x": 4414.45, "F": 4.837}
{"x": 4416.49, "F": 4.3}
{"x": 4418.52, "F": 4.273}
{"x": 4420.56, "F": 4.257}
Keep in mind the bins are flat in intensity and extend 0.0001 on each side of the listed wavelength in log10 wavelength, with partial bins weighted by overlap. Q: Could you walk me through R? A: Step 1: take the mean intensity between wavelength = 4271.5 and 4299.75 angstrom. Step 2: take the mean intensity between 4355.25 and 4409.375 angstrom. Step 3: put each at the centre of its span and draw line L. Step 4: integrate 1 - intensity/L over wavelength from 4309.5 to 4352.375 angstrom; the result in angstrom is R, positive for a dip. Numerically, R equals -1.5 angstrom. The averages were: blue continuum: 3.11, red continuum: 3.8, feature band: 3.56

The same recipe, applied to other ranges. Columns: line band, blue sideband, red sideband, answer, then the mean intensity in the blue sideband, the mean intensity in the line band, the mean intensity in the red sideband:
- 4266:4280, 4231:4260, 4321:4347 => 1.7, 3.52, 3.11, 3.54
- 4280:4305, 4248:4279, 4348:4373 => 3.8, 3.32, 2.97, 3.94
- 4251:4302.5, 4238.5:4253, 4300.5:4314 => -2.6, 3.67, 3.2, 2.45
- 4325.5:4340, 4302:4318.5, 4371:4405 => -2.3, 2.89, 3.62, 3.67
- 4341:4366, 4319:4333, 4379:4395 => -1.7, 3.55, 3.82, 3.62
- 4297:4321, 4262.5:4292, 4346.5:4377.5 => 3.6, 3.18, 2.94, 3.9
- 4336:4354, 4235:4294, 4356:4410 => 0.7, 3.34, 3.51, 3.81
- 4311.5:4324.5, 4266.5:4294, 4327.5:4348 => -0.6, 3.14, 3.61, 3.61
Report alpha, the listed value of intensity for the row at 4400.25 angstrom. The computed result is 3.029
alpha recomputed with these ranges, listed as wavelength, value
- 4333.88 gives 3.754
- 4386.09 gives 3.105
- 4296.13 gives 2.949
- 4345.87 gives 4.276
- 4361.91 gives 4.148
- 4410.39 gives 3.899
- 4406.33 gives 3.725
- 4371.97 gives 3.777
